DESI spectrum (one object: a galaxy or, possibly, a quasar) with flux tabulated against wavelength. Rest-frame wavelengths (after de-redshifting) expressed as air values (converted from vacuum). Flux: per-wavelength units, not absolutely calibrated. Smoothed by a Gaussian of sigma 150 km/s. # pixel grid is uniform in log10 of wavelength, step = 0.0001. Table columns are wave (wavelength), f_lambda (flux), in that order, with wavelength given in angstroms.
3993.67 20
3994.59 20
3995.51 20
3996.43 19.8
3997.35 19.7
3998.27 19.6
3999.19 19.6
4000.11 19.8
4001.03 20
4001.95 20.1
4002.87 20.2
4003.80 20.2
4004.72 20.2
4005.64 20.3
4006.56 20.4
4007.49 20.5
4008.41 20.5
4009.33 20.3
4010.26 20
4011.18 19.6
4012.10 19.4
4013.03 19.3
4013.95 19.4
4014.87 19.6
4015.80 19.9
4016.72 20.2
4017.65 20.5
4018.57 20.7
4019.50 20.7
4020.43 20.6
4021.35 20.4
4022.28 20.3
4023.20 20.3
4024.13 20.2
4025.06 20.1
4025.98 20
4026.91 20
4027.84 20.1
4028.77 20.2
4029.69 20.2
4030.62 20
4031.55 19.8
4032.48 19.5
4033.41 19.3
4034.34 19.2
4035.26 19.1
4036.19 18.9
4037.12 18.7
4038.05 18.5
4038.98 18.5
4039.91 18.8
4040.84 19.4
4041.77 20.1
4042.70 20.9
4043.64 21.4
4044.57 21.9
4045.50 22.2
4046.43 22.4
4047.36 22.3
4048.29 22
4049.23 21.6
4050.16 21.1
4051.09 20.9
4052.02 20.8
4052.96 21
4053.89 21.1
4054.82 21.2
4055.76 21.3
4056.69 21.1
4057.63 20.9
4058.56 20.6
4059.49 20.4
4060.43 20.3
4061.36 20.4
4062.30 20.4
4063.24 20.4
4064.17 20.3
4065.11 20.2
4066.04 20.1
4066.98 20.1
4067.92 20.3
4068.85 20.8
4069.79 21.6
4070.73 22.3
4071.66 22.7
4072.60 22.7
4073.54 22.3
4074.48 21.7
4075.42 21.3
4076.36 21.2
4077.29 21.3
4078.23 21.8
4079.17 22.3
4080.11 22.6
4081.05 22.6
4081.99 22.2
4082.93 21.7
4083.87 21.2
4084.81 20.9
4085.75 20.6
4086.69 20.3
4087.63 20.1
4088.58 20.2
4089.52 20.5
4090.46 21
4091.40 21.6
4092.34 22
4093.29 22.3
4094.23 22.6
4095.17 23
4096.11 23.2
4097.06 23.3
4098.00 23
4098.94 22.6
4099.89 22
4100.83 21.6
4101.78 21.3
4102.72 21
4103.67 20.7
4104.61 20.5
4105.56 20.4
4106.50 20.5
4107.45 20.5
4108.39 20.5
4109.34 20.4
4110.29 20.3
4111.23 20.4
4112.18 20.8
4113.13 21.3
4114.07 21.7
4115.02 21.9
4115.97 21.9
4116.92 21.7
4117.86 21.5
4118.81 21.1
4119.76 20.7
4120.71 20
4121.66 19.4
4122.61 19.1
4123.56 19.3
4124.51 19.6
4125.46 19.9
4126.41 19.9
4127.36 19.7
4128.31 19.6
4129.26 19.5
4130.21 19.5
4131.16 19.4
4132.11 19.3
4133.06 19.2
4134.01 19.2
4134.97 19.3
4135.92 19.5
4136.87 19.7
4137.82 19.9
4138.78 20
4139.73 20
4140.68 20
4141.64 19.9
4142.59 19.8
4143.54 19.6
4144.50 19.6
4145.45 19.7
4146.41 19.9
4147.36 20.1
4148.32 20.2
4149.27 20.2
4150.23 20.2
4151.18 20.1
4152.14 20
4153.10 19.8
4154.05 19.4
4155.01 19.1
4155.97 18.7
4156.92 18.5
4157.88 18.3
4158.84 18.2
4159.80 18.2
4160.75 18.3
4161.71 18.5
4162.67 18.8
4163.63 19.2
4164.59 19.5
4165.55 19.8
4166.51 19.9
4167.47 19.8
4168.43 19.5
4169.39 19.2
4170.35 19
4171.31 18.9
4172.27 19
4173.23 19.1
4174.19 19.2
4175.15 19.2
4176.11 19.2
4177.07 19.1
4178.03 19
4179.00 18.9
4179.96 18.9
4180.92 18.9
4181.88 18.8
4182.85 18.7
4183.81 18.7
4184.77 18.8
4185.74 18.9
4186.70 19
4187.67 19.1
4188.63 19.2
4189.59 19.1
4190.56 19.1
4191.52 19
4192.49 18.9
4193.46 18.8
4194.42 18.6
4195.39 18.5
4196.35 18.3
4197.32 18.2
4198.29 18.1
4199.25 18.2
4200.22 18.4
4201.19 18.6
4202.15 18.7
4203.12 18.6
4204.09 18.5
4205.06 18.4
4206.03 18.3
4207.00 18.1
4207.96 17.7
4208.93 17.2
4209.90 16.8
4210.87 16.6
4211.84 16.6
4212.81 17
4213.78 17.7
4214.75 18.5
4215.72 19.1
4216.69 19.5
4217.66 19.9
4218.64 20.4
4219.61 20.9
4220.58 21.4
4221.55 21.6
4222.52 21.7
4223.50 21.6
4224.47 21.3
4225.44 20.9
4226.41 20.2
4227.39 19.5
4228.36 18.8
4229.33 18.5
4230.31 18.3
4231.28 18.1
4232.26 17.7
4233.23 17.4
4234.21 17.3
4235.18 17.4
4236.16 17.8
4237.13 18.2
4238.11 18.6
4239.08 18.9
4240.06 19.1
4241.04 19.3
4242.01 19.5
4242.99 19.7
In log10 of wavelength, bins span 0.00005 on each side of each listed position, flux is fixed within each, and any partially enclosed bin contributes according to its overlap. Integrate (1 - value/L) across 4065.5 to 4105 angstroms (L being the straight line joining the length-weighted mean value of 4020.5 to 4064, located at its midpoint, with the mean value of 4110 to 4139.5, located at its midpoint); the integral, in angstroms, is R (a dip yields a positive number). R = -2.6 angstroms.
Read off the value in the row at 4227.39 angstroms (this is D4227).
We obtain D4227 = 19.5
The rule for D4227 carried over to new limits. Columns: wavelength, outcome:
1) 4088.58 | 20.2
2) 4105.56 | 20.4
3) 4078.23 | 21.8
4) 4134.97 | 19.3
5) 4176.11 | 19.2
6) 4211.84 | 16.6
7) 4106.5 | 20.5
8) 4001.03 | 20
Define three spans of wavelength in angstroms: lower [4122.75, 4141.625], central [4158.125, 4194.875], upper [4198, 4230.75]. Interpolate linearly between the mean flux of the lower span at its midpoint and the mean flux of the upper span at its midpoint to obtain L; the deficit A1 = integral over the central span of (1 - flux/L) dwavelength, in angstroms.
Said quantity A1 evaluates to 0.5 angstroms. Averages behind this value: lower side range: 19.6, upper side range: 19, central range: 19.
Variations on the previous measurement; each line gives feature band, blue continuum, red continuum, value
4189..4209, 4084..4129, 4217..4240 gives 1.3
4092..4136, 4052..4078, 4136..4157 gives -1.1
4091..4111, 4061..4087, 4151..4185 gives -0.9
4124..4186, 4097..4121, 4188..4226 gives 2.4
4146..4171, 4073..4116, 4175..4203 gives 0.4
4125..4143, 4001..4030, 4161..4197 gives -0.3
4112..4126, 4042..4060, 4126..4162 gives -0.5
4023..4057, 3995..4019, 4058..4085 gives 0.5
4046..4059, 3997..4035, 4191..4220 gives -1.1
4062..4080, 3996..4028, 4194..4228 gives -1.4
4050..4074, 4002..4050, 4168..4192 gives -1.3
